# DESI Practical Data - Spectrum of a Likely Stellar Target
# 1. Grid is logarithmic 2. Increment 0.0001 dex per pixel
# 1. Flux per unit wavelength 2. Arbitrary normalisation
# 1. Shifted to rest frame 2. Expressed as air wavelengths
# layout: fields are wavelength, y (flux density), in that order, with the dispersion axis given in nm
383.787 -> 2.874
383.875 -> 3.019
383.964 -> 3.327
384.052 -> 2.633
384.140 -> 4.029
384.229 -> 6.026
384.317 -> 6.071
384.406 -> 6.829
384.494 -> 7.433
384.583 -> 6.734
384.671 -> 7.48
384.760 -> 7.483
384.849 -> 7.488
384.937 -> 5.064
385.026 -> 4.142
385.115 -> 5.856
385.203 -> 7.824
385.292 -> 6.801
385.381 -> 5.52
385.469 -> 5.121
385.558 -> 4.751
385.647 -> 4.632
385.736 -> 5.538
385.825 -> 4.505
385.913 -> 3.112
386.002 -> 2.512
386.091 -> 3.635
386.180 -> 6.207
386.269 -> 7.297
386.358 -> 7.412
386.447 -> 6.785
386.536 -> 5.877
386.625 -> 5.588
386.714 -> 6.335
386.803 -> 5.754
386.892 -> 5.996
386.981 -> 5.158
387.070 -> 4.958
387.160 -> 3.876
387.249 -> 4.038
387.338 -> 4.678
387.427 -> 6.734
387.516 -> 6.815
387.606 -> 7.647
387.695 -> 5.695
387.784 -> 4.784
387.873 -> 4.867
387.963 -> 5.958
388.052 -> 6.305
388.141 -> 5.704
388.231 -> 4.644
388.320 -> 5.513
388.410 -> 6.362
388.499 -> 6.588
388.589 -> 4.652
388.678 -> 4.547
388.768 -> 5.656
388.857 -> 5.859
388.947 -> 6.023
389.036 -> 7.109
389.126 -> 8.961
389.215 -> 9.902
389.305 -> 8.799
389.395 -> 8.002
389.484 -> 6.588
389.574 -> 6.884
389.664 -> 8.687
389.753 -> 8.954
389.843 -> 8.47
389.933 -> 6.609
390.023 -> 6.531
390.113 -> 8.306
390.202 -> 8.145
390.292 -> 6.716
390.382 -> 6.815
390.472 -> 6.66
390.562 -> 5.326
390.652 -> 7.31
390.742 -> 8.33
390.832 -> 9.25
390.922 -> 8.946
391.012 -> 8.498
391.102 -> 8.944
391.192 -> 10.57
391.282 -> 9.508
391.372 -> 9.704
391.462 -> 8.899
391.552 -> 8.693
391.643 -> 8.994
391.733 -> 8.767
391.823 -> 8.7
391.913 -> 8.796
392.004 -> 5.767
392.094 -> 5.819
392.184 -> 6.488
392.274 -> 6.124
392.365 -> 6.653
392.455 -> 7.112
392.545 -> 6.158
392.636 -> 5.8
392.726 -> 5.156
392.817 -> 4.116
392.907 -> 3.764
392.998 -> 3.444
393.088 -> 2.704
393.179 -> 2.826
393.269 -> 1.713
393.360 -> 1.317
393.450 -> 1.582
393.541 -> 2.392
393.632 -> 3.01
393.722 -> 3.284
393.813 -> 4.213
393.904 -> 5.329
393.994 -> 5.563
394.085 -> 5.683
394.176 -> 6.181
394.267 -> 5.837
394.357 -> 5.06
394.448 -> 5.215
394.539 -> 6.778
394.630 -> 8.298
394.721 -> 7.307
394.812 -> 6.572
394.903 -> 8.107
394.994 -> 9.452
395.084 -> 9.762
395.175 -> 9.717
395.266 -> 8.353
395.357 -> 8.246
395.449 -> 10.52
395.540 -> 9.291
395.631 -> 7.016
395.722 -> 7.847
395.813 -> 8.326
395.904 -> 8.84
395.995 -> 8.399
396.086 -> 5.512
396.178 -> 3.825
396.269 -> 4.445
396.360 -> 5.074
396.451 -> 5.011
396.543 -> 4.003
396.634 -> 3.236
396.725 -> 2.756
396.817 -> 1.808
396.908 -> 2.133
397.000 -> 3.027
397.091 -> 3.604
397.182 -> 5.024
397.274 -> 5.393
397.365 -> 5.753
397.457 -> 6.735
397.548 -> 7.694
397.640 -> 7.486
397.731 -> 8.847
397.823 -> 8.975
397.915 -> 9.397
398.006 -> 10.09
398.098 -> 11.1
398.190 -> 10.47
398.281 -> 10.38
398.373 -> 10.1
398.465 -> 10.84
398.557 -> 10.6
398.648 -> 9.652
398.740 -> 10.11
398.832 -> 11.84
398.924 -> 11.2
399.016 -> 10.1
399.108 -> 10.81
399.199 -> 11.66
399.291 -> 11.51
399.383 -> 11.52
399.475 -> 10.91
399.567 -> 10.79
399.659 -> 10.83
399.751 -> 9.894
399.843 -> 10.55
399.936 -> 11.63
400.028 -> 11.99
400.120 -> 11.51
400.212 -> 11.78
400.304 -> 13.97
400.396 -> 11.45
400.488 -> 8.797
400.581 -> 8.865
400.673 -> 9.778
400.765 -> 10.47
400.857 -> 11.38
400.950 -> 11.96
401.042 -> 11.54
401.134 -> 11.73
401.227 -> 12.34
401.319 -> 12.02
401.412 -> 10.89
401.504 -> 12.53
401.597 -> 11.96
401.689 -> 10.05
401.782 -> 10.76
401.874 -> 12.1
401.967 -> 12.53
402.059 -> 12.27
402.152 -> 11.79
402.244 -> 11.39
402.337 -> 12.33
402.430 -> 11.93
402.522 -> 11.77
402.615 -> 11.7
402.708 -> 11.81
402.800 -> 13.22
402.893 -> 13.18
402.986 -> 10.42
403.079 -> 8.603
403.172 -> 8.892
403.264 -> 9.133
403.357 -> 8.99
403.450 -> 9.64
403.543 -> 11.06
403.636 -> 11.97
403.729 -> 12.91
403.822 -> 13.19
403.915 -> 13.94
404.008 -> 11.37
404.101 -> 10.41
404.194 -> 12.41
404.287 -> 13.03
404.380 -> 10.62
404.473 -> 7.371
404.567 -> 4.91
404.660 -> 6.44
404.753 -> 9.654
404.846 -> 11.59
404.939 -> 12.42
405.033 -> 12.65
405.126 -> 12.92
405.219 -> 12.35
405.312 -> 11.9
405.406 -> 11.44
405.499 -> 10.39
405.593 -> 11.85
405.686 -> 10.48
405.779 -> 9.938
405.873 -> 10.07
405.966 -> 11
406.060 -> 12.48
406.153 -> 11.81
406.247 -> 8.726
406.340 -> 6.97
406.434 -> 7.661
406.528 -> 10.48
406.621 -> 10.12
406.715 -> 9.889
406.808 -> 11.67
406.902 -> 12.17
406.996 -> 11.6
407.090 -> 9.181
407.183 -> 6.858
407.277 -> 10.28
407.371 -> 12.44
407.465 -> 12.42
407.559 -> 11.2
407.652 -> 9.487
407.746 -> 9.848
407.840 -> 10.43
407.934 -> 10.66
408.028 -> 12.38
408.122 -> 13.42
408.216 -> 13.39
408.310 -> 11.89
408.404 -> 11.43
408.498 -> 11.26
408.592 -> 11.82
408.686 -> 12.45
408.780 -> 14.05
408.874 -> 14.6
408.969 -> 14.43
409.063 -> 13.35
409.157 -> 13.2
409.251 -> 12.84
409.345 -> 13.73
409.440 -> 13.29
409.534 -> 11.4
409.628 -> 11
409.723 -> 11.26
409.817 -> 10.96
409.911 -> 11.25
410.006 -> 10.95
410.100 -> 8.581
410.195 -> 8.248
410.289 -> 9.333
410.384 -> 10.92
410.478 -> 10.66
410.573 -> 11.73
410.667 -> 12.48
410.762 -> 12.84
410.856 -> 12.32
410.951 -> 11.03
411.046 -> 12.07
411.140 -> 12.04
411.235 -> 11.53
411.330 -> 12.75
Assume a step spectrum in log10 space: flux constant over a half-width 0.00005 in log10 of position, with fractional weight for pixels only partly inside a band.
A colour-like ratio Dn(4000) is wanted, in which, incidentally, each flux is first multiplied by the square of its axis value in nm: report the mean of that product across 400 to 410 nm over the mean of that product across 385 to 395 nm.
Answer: 1.96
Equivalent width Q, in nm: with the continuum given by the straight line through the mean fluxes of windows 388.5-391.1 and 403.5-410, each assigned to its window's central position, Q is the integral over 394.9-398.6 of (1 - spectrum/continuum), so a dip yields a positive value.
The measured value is 0.72 nm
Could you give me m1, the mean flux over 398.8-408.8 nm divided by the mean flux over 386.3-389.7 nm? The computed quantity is 1.8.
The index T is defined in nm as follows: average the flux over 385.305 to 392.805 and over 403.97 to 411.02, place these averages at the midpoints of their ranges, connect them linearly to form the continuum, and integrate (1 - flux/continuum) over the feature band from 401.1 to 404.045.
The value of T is -0.47 nm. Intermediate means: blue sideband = 6.62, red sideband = 11.1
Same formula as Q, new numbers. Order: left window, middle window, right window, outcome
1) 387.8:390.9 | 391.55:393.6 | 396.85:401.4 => 0.67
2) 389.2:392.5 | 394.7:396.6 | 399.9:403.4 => 0.40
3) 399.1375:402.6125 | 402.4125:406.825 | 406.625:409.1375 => 0.29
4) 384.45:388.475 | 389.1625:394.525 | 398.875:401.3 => 0.81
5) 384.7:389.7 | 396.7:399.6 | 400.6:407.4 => 0.23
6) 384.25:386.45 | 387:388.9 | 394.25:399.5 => 0.23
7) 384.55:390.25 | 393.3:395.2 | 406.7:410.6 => 0.54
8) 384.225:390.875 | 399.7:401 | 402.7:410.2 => -0.20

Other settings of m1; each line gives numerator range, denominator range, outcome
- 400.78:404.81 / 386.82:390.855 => 1.70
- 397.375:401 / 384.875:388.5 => 1.88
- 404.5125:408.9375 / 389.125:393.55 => 1.59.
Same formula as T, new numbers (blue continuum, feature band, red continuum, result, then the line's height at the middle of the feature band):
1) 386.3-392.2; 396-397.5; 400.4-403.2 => 0.82 nm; 9.57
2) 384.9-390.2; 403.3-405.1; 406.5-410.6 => -0.08 nm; 10.3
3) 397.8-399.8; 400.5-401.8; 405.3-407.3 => -0.08 nm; 10.5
